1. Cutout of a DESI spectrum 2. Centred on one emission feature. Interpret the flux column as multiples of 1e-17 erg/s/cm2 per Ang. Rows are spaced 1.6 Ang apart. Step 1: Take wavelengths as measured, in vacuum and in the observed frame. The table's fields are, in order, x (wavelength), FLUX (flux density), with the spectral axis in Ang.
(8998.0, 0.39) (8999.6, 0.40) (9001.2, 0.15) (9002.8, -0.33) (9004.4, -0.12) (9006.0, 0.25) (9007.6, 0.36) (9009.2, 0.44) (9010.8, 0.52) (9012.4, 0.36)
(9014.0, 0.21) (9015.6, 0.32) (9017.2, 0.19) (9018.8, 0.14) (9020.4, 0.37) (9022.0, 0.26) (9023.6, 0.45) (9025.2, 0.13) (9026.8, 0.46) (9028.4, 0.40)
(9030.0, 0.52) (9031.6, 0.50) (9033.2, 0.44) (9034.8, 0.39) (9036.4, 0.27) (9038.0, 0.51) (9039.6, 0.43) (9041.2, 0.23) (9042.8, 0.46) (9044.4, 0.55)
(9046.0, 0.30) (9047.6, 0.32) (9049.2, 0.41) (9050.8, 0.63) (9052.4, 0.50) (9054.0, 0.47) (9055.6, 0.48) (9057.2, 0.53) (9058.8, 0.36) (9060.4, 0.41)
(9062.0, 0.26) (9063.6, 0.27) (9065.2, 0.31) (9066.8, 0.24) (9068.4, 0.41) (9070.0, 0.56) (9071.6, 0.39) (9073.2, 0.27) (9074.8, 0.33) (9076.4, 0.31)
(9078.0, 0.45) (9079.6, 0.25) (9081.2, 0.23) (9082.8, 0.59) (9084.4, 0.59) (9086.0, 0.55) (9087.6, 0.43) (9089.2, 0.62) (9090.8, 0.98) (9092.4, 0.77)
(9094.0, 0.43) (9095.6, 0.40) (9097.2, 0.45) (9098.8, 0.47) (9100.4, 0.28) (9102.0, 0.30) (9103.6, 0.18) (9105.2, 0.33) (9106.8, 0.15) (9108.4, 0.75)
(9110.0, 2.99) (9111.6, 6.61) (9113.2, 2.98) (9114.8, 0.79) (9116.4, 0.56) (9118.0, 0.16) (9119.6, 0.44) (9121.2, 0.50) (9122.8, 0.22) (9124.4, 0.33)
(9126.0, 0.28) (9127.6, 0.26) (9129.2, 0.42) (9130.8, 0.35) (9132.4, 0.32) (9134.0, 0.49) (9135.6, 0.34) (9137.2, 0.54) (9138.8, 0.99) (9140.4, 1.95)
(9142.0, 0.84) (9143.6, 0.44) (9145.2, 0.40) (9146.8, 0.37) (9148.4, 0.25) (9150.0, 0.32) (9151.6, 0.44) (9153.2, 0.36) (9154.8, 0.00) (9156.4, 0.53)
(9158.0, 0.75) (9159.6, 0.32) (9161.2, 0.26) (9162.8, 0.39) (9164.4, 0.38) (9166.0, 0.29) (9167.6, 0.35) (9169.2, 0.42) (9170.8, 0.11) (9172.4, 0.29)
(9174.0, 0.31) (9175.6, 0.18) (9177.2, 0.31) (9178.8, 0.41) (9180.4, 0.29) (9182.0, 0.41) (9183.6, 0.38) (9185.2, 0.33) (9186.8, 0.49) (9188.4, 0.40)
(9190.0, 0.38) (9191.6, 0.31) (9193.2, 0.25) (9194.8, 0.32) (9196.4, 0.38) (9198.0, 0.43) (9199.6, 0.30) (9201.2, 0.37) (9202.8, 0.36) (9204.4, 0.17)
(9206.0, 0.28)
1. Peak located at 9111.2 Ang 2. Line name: H-alpha 6563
